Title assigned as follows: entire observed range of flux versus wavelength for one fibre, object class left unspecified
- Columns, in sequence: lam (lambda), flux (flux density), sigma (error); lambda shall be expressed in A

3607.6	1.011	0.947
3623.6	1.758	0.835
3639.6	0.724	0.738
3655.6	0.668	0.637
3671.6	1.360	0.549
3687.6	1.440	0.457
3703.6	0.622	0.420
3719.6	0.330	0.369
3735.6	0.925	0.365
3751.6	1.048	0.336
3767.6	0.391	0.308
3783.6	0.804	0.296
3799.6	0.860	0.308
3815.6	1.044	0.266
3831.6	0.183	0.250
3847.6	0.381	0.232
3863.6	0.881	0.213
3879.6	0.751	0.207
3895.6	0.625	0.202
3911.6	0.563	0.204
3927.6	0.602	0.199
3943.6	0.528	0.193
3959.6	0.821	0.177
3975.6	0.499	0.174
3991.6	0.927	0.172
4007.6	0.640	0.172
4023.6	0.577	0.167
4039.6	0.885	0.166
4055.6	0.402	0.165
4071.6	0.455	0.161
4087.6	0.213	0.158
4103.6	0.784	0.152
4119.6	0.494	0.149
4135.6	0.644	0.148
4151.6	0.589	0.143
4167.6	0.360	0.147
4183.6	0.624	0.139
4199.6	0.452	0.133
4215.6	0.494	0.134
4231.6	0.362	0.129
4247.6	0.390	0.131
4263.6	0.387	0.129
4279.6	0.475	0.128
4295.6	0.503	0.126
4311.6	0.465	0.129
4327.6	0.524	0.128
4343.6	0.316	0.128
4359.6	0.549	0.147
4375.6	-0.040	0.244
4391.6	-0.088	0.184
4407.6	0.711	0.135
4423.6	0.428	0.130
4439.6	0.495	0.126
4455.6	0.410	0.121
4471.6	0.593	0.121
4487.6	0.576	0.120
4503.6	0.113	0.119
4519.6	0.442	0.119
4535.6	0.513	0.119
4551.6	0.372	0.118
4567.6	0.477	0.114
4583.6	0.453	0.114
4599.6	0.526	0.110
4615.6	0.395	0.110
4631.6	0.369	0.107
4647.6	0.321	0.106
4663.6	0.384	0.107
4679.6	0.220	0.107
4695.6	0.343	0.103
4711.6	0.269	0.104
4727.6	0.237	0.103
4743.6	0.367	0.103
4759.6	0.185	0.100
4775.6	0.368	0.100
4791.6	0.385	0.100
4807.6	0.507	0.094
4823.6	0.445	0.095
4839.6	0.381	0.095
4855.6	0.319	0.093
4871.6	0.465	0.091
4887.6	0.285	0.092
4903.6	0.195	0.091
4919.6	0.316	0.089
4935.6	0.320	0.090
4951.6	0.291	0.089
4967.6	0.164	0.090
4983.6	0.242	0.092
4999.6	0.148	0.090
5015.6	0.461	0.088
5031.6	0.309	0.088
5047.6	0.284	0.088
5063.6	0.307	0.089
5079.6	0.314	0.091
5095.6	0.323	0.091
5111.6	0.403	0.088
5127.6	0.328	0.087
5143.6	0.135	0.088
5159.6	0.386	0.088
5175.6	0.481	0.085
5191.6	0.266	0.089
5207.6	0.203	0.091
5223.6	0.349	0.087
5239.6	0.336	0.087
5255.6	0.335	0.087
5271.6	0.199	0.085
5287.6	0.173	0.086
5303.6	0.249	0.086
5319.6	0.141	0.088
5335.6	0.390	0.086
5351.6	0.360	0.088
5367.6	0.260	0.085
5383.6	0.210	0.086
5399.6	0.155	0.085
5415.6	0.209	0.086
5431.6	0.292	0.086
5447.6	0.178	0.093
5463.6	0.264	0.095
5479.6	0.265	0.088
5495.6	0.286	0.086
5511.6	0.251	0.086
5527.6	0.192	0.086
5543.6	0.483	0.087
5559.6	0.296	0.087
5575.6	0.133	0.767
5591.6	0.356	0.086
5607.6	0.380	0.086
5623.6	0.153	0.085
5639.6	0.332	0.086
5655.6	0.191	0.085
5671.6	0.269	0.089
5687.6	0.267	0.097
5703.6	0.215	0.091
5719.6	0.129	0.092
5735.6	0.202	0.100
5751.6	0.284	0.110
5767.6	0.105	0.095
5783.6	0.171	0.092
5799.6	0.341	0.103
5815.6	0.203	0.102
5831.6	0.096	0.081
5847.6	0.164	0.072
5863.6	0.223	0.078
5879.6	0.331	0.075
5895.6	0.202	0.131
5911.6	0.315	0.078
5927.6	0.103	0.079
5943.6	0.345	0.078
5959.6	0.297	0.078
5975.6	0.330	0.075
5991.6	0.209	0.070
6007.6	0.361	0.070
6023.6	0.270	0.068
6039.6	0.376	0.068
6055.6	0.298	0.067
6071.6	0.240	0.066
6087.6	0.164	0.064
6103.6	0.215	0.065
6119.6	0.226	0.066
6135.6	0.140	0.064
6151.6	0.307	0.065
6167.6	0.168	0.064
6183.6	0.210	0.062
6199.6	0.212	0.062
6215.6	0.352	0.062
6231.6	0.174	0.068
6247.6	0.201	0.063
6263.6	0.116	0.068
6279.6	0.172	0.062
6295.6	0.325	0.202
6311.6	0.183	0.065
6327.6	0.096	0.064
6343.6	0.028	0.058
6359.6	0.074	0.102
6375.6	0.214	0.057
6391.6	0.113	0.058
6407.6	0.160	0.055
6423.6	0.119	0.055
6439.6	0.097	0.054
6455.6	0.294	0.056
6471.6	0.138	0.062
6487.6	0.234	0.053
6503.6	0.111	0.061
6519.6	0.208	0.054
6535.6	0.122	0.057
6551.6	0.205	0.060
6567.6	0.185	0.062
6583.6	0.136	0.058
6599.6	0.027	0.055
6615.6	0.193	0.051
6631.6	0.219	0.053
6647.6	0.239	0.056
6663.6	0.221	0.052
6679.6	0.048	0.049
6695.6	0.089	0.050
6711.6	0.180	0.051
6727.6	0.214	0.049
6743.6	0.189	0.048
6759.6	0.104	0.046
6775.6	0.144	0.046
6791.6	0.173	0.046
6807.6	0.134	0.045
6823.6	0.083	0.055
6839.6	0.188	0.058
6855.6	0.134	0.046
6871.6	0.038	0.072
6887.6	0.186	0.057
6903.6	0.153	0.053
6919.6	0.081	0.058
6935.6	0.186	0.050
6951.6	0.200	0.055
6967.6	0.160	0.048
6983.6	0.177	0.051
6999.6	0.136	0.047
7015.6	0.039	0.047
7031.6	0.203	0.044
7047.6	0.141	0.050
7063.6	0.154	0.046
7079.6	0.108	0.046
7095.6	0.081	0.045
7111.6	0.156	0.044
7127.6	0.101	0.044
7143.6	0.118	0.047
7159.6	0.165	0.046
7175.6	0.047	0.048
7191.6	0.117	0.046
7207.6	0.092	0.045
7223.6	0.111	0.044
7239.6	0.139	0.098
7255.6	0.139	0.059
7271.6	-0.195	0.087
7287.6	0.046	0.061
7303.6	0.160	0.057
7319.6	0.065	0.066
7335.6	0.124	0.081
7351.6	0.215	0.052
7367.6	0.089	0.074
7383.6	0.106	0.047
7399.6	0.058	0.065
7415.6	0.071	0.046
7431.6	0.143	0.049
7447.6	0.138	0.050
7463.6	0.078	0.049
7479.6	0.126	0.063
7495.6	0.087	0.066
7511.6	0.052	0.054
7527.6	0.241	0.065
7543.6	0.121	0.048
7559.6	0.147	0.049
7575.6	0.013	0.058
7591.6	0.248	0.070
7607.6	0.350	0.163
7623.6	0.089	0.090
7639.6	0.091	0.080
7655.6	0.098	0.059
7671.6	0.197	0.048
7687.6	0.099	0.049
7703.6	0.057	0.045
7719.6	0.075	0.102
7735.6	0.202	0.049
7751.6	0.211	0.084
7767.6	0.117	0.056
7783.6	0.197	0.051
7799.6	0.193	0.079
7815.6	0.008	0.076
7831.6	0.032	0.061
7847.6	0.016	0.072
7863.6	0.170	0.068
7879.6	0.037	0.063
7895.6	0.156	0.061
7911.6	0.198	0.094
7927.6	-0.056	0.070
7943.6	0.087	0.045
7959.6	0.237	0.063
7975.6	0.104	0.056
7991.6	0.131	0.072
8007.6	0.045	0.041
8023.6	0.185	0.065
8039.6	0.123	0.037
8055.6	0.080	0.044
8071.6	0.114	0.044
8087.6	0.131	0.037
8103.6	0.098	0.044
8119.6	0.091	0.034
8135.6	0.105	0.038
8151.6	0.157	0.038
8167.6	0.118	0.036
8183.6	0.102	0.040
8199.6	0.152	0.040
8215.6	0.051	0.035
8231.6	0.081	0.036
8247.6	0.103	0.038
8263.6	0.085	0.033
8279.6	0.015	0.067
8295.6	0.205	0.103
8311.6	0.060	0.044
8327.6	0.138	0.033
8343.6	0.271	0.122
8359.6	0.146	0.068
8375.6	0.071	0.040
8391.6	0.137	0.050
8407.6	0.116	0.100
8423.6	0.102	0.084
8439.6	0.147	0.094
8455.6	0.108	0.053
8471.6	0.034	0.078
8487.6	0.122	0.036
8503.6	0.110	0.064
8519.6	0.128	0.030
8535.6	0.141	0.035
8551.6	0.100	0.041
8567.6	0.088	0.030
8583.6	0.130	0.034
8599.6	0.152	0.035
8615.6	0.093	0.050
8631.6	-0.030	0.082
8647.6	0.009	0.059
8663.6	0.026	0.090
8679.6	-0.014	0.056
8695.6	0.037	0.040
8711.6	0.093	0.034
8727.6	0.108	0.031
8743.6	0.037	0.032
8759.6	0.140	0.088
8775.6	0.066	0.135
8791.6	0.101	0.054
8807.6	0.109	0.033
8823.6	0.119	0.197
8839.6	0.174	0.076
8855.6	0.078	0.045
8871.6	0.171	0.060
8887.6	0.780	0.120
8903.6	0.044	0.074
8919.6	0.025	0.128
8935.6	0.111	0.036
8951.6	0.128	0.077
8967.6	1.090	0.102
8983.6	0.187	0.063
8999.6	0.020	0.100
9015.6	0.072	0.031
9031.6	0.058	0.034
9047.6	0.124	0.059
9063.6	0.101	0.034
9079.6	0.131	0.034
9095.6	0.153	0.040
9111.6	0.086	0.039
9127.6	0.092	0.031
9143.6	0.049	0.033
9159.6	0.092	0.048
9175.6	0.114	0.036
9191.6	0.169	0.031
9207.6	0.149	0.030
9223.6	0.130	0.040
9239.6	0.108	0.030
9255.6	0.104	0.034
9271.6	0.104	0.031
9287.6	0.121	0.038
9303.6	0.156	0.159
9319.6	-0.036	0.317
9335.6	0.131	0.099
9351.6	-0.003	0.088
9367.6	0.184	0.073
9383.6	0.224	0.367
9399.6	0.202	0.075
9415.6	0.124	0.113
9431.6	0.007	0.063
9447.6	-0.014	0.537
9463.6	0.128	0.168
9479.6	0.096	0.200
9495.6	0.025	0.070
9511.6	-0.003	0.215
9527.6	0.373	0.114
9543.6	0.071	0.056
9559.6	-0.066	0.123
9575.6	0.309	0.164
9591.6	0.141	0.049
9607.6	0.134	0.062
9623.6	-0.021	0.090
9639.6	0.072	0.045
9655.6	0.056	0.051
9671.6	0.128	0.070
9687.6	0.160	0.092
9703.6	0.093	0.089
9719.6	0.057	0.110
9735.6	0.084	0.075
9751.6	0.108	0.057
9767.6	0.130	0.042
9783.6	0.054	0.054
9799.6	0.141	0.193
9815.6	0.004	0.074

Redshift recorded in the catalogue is 1.384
